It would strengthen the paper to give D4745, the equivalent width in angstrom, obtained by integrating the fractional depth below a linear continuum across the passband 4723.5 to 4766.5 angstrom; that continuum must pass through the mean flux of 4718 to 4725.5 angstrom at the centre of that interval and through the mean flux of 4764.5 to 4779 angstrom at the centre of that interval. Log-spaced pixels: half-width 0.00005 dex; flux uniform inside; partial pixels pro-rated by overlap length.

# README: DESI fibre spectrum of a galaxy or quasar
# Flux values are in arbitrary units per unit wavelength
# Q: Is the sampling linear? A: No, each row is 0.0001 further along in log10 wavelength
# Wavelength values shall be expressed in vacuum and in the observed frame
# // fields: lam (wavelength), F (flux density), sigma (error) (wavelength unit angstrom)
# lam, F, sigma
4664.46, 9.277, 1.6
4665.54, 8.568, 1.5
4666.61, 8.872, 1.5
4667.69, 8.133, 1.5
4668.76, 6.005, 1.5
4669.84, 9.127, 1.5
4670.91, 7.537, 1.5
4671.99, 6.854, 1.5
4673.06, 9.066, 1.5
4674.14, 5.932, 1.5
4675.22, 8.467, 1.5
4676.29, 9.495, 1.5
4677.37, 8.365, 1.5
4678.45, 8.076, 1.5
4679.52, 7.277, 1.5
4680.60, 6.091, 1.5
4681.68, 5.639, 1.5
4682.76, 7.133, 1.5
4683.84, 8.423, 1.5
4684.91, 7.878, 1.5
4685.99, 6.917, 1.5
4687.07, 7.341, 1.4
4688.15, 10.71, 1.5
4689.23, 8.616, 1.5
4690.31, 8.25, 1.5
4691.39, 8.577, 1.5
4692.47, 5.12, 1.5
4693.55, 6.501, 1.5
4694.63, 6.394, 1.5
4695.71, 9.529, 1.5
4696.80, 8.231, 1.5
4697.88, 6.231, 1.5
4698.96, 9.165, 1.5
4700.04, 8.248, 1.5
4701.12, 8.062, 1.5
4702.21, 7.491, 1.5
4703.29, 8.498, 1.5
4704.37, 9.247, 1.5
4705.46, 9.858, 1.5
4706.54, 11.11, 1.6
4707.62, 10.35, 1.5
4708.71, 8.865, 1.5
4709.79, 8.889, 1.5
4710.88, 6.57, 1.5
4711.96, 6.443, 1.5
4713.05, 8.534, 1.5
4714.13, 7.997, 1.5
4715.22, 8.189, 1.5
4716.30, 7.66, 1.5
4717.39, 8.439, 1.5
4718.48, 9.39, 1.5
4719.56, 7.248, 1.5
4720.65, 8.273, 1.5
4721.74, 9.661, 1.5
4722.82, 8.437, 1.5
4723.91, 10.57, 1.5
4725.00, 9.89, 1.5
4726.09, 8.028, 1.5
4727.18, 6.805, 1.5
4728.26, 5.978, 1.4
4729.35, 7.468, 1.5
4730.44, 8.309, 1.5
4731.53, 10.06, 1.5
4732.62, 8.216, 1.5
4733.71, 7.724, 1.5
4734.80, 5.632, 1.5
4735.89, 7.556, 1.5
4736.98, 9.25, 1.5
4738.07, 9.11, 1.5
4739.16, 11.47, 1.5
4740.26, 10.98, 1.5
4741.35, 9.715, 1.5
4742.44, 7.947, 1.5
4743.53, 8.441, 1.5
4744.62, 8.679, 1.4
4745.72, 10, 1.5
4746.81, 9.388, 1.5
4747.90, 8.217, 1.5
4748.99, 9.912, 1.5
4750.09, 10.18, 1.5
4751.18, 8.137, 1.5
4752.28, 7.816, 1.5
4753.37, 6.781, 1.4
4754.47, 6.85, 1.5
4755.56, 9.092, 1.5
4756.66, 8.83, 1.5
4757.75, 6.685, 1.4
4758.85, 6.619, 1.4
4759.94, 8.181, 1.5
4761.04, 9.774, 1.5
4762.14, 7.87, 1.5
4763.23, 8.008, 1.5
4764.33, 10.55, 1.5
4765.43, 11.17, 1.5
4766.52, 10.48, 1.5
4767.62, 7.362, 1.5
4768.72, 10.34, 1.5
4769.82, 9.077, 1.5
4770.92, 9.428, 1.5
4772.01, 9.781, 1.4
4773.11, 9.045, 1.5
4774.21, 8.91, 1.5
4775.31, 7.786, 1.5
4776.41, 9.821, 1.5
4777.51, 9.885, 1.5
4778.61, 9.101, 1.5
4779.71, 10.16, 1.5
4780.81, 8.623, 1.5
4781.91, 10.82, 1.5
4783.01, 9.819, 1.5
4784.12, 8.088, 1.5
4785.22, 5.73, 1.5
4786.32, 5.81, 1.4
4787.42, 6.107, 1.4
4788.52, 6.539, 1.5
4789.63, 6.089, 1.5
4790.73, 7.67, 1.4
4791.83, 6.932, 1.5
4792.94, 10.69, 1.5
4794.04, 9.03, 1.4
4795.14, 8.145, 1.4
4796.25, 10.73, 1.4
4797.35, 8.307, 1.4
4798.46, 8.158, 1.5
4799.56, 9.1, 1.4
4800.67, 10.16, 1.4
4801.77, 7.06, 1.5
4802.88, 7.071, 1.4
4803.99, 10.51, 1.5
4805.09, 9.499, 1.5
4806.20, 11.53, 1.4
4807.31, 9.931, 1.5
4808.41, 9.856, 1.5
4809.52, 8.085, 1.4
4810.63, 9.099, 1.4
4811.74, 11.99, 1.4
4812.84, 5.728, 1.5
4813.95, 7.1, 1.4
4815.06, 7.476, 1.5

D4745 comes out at 2.8 angstrom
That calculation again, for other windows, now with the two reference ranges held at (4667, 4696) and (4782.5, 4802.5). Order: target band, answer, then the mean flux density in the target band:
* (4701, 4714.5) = -1.5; 8.63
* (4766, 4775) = -1.5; 9.26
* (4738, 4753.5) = -2.6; 9.18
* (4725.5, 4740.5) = -0.9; 8.28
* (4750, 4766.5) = -1.2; 8.46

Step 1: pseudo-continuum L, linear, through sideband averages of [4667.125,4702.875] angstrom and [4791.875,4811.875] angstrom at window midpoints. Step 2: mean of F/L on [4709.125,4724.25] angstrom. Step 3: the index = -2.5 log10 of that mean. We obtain -0.02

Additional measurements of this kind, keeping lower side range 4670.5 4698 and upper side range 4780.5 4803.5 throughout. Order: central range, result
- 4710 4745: -0.07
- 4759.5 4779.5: -0.16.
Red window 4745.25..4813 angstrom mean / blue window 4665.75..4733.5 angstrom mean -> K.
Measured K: 1.08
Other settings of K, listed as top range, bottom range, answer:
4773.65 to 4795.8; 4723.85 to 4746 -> 0.96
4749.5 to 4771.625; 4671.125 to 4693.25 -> 1.13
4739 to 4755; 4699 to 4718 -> 1.05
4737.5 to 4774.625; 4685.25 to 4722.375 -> 1.09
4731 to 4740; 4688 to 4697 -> 1.11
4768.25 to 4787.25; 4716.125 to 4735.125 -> 1.08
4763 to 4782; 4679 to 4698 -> 1.26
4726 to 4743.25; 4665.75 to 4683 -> 1.10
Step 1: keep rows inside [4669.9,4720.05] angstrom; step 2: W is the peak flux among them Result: 11.11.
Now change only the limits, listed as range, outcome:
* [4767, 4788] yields 10.82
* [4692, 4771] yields 11.47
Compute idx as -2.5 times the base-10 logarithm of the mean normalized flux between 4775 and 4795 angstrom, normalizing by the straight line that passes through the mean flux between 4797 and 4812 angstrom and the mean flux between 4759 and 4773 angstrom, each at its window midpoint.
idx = 0.12 mag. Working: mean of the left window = 9.25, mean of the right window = 9.27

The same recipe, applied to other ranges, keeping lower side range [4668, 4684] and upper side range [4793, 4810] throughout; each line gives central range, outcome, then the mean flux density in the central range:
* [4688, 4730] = -0.039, 8.27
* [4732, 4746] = -0.054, 8.81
